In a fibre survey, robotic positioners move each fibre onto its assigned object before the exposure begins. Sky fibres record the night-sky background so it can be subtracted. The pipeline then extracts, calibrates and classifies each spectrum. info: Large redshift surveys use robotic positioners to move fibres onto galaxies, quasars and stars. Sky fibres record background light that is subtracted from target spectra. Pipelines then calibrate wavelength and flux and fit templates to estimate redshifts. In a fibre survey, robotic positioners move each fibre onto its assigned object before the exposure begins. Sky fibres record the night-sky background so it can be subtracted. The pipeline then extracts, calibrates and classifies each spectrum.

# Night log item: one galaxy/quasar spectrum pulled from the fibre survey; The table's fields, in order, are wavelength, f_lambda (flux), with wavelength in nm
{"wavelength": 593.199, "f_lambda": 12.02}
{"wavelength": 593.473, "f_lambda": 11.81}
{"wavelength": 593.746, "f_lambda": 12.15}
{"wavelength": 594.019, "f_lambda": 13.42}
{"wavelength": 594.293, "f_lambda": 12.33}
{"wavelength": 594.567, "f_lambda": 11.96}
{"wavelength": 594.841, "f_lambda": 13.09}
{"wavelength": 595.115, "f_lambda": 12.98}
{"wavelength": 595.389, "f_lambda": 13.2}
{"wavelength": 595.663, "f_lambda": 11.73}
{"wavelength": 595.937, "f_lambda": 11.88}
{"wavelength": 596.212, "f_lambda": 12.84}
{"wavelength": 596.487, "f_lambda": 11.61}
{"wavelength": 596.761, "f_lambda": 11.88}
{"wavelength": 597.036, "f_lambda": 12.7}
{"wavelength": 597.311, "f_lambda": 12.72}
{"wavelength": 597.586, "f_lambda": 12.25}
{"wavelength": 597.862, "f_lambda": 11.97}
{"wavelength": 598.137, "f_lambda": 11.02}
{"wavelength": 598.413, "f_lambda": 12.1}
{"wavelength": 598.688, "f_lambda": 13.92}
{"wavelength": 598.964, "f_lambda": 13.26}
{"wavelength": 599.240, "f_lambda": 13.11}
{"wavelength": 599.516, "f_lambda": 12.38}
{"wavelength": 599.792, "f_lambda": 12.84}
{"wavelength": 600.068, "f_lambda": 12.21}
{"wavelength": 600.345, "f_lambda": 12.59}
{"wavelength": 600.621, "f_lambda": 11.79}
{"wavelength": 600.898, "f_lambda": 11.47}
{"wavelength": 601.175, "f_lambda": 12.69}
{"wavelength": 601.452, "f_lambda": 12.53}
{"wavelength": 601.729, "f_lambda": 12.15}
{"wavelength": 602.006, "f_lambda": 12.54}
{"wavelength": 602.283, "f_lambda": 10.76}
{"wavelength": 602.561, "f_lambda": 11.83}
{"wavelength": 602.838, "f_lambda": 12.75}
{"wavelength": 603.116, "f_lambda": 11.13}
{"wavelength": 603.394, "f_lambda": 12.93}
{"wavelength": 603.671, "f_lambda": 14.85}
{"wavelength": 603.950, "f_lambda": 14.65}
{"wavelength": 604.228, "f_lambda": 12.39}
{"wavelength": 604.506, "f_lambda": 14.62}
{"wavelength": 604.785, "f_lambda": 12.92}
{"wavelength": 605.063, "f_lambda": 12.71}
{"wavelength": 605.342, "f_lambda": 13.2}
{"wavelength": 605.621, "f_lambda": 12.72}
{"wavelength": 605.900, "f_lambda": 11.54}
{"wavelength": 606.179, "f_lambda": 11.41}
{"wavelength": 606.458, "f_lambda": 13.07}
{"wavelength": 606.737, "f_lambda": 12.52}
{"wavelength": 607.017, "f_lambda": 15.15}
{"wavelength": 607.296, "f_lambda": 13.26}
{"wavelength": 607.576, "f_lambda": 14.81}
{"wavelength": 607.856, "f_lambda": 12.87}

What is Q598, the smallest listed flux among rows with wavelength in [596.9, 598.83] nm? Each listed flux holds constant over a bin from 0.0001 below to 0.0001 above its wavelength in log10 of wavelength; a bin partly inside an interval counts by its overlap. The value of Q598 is 11.02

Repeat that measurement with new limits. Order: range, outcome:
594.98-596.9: 11.61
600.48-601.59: 11.47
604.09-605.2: 12.39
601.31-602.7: 10.76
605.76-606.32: 11.41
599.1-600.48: 12.21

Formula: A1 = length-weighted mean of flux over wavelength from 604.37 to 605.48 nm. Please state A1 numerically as 13.4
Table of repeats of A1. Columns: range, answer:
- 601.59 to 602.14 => 12.3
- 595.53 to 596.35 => 12.1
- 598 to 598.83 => 12.4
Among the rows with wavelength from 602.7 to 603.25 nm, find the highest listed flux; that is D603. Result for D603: 12.75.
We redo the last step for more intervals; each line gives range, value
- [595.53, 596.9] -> 12.84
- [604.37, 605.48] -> 14.62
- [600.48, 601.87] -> 12.69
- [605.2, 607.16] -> 15.15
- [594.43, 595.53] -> 13.2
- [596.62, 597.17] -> 12.7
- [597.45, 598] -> 12.25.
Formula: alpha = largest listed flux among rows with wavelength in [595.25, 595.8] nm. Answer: 13.2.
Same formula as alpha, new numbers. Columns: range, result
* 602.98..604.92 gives 14.85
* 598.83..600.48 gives 13.26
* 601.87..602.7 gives 12.54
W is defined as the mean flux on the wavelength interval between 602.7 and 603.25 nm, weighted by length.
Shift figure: 11.9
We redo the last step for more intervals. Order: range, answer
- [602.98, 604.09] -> 13.4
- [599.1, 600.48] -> 12.6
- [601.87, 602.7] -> 11.7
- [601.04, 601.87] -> 12.5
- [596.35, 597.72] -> 12.2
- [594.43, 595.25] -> 12.7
